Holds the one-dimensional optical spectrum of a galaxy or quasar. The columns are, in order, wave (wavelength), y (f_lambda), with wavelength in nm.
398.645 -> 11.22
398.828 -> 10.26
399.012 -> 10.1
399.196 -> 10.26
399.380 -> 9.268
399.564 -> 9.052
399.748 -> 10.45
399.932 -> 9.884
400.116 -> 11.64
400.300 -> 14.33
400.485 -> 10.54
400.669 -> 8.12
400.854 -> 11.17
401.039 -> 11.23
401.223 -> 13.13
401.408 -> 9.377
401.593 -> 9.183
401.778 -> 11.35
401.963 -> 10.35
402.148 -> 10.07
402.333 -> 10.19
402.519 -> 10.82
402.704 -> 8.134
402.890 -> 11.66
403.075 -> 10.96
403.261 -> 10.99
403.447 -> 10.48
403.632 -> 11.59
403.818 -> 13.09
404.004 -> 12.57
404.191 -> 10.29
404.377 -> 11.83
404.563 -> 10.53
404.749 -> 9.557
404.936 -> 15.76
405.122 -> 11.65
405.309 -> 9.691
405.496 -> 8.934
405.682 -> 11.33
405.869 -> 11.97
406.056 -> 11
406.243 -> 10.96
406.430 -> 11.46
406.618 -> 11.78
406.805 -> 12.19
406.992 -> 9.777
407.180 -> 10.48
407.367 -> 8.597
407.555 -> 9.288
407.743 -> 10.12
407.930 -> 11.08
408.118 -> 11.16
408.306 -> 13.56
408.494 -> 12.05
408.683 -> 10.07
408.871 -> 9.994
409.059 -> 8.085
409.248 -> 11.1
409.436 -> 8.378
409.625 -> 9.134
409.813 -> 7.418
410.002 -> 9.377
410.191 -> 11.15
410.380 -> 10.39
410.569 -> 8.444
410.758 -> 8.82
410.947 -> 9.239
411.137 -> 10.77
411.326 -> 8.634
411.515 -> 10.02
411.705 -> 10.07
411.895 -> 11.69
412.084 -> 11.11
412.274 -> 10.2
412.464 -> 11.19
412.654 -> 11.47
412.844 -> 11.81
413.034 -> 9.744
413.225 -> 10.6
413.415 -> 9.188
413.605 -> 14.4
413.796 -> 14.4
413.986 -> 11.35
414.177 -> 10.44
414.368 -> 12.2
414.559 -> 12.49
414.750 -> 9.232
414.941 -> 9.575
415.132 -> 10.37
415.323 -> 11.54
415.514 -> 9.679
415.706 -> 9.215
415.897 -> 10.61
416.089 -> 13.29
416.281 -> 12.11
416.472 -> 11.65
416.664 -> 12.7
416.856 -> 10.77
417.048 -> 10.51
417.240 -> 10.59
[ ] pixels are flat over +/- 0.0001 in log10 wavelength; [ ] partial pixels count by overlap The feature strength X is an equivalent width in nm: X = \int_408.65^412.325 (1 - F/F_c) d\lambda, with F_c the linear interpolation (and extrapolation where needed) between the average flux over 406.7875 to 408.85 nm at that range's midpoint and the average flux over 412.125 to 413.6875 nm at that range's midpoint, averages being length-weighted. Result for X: 0.40 nm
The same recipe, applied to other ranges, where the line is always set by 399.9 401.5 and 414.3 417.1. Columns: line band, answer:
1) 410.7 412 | 0.13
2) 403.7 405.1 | -0.11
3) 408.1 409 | -0.01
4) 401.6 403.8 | 0.09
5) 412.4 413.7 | -0.02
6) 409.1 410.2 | 0.18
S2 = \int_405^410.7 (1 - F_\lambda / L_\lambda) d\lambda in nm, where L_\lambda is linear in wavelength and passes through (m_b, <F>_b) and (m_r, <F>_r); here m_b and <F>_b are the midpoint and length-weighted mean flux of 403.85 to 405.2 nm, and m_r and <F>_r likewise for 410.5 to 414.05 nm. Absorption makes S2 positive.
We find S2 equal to 0.488 nm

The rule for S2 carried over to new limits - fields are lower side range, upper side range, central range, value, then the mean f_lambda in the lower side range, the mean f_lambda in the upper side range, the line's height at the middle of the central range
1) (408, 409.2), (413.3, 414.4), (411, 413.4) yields 0.221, 10.8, 12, 11.6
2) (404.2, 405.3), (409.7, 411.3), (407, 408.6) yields -0.049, 11.6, 9.41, 10.4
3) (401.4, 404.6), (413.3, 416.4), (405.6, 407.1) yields -0.052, 10.8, 11.3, 10.9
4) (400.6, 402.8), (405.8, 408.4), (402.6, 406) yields -0.180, 10.3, 10.9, 10.6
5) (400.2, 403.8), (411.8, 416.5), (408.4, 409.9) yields 0.200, 10.8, 11.2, 11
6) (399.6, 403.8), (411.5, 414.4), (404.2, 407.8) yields 0.016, 10.7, 11.3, 10.9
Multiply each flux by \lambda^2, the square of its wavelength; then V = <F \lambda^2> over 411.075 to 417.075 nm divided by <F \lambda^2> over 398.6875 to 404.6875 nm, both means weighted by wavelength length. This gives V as 1.1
